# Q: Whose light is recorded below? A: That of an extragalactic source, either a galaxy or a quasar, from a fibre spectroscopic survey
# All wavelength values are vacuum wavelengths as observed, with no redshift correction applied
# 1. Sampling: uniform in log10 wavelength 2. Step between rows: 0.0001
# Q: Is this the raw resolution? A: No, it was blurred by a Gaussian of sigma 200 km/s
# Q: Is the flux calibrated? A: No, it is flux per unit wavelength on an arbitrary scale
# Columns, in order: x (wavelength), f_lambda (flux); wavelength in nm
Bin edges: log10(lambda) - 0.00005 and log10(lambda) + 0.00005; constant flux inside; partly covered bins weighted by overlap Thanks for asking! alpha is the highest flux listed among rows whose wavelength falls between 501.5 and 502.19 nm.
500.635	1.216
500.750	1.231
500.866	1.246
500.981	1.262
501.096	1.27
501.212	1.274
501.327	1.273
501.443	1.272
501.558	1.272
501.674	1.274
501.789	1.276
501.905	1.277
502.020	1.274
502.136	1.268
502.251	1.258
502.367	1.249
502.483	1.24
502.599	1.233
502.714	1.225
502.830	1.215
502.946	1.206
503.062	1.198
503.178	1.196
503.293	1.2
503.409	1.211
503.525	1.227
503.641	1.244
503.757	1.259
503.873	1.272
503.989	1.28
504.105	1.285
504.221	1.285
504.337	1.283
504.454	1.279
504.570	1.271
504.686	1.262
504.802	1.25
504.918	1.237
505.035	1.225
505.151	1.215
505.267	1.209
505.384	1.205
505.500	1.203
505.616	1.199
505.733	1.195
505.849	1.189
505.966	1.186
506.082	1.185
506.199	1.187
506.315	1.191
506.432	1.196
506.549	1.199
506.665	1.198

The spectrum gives 1.277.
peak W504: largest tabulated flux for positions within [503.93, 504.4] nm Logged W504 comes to 1.285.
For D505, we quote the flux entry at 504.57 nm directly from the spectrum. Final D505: 1.271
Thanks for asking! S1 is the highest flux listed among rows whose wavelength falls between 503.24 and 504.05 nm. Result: 1.28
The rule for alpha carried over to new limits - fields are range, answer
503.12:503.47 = 1.211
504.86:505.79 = 1.237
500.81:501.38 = 1.274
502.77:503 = 1.215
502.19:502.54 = 1.258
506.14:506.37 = 1.191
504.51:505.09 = 1.271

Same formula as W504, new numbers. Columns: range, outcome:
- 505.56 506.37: 1.199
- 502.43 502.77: 1.24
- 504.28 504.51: 1.283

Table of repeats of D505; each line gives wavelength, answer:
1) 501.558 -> 1.272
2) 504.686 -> 1.262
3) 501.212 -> 1.274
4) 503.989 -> 1.28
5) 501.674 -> 1.274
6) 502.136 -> 1.268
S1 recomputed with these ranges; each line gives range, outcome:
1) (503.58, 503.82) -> 1.259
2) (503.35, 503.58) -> 1.227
